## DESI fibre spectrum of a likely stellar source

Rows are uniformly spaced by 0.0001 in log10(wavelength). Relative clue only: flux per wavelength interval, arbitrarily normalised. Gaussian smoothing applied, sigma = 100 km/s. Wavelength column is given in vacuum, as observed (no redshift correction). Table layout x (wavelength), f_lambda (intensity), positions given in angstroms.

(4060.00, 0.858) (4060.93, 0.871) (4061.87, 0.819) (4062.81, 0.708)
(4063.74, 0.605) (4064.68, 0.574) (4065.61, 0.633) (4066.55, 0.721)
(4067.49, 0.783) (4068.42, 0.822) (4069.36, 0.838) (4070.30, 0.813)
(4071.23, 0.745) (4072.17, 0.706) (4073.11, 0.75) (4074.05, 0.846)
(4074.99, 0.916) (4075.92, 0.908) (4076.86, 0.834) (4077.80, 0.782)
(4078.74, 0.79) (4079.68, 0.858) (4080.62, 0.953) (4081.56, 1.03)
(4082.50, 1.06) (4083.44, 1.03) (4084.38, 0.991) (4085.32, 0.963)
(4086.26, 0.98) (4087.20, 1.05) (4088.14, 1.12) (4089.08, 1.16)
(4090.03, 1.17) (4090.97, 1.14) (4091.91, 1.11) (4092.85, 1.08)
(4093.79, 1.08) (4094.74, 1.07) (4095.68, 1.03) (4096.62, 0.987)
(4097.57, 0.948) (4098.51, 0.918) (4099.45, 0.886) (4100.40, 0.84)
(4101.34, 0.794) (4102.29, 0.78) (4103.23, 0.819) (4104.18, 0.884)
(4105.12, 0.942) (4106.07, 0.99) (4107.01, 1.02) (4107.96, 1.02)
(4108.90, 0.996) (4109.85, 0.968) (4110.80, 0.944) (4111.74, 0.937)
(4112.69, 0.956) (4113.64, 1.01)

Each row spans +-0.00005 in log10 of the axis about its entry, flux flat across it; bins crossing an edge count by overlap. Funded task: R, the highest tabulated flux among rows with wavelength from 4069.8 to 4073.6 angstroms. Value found 0.813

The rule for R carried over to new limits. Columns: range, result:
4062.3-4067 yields 0.721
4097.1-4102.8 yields 0.948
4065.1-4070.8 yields 0.838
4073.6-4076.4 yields 0.916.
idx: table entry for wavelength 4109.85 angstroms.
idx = 0.968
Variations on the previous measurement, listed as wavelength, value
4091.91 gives 1.11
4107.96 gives 1.02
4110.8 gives 0.944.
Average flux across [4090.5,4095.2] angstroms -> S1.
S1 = 1.1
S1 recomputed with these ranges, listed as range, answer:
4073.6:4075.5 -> 0.885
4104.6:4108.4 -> 0.992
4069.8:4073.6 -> 0.754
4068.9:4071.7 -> 0.799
